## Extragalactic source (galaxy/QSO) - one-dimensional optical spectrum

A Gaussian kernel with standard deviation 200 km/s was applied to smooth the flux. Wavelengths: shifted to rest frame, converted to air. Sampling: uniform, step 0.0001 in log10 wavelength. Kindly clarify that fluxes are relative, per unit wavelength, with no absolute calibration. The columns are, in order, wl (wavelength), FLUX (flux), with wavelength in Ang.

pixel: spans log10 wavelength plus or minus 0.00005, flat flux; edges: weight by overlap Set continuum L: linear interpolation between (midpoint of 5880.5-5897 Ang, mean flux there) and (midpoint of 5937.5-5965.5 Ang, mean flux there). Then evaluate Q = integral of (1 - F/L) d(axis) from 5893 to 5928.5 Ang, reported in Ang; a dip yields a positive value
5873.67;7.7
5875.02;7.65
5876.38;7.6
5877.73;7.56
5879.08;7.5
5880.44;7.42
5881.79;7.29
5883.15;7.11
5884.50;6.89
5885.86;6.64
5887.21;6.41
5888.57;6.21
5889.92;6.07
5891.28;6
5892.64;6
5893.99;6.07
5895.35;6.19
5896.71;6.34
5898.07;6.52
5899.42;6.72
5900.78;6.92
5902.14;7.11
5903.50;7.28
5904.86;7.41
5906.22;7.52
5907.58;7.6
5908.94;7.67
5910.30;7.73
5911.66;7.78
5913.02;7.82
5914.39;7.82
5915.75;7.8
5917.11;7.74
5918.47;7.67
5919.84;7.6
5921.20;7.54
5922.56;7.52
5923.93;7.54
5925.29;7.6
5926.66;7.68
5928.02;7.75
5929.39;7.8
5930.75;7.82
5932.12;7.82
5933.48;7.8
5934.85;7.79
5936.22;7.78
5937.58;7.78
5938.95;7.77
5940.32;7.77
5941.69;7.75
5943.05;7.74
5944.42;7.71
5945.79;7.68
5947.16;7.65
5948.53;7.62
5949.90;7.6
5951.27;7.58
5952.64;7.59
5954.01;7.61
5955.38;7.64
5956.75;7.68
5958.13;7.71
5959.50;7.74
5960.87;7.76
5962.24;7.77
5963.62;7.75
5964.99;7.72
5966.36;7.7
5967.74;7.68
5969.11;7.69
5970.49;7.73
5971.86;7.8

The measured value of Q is -2.2 Ang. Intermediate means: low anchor 6.47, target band 7.33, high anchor 7.69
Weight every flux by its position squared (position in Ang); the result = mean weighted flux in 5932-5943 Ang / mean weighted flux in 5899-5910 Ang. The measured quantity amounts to 1.1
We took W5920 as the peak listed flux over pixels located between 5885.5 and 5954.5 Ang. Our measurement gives 7.82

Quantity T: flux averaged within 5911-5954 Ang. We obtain 7.7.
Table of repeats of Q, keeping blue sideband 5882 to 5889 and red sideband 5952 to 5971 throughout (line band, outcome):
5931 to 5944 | -0.70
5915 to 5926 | -0.72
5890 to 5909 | 0.37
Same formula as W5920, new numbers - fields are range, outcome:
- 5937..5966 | 7.78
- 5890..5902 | 6.92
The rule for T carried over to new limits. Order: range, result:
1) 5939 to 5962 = 7.68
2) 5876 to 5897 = 6.7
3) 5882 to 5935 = 7.21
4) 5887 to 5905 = 6.49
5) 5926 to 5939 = 7.78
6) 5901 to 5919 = 7.59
